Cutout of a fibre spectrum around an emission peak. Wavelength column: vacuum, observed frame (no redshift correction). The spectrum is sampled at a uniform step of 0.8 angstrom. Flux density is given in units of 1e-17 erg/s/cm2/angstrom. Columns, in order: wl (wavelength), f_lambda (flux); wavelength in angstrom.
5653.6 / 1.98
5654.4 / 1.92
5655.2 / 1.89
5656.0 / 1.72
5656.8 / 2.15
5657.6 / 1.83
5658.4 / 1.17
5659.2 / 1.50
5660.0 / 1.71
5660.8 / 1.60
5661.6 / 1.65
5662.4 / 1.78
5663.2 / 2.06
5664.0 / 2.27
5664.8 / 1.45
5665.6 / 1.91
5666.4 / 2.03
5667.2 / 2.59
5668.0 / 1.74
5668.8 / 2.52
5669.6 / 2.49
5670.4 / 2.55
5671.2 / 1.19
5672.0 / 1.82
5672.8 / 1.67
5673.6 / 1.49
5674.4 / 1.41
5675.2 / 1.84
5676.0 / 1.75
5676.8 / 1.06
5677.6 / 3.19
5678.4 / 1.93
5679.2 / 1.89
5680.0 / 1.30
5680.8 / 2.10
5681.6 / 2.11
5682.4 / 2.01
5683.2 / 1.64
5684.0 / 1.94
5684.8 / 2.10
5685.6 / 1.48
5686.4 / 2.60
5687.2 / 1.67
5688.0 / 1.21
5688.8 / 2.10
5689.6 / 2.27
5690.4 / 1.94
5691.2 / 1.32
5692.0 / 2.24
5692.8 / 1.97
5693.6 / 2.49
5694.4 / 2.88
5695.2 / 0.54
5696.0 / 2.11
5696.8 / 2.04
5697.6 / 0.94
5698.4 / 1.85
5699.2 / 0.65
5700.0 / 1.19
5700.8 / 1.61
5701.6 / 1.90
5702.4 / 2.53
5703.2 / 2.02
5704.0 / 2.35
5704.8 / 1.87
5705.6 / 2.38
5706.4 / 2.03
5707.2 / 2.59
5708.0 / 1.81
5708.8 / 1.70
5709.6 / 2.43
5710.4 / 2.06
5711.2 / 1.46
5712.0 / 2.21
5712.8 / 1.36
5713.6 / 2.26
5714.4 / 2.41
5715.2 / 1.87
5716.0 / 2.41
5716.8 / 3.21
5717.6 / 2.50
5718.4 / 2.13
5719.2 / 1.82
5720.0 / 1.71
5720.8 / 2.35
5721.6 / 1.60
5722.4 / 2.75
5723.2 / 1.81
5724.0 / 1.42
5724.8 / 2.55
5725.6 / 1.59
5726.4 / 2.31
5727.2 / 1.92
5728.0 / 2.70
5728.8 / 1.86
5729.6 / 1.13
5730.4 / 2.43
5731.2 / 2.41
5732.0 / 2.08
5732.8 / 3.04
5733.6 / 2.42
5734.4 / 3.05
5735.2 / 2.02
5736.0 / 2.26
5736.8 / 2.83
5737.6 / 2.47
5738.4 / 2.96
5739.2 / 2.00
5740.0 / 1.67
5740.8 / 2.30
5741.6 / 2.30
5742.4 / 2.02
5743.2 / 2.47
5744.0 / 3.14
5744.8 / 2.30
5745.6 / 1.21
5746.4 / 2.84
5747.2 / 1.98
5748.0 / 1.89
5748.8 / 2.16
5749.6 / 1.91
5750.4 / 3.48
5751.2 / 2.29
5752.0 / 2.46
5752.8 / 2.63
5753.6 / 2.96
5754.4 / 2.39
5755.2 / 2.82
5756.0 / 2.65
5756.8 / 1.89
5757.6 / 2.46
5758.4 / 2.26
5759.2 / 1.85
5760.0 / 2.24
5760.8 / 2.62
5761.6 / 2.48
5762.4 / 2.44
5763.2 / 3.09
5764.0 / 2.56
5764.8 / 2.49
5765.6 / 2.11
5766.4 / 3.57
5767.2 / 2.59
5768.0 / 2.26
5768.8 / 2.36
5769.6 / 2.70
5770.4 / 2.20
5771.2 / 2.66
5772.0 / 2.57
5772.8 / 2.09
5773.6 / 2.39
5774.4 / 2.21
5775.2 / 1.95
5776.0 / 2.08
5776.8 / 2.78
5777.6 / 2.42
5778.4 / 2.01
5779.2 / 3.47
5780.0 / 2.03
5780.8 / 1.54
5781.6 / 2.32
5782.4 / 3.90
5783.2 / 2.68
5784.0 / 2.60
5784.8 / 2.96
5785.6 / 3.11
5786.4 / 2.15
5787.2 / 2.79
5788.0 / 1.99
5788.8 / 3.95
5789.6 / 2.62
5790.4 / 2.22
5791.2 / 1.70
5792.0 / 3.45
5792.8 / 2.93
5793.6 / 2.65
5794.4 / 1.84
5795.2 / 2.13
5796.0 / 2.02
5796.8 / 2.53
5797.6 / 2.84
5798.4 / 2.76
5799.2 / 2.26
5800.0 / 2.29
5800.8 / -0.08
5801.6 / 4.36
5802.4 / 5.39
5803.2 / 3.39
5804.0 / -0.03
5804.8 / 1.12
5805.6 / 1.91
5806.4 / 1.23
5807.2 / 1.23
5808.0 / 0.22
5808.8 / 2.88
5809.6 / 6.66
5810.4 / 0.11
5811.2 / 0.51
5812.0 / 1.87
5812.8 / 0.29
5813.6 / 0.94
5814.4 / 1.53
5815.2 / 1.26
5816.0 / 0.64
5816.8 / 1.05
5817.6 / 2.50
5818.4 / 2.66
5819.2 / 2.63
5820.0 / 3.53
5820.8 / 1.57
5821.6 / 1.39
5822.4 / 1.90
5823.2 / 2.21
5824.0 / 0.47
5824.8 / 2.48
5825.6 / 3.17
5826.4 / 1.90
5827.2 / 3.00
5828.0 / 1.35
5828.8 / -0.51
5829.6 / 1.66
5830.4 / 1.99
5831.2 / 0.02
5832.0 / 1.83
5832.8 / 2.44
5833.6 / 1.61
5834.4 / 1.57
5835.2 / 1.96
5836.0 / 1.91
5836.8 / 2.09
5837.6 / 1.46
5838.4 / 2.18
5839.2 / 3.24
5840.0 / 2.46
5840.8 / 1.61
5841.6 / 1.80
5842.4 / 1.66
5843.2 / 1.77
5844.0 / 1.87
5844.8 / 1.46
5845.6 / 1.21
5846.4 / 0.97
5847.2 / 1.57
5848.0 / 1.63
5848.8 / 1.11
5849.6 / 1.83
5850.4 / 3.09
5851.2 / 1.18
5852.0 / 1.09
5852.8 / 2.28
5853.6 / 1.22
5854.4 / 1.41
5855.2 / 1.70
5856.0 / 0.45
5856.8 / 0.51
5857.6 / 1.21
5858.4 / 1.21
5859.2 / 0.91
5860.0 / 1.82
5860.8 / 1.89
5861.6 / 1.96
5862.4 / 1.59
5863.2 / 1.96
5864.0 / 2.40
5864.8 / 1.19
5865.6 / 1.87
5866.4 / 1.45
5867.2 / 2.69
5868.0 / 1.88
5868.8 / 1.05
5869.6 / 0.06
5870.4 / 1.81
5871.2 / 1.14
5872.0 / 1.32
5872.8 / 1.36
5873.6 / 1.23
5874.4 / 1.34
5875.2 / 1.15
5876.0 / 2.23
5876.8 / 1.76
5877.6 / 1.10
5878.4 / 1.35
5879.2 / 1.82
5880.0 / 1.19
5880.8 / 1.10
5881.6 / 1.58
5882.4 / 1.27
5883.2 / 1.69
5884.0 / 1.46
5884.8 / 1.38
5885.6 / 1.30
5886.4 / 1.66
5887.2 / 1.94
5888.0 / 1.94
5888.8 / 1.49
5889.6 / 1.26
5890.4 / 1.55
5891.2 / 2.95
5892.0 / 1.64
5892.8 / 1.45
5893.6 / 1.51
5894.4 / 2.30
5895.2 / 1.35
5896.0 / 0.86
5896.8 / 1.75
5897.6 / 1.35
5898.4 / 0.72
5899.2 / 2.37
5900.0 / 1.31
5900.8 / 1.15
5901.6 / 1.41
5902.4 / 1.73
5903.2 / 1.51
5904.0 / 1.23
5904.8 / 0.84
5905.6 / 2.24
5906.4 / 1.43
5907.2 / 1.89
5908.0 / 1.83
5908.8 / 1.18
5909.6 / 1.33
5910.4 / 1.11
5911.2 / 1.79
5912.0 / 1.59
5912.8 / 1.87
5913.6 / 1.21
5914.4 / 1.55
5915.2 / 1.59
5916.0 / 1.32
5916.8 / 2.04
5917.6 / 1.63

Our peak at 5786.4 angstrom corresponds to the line C III]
